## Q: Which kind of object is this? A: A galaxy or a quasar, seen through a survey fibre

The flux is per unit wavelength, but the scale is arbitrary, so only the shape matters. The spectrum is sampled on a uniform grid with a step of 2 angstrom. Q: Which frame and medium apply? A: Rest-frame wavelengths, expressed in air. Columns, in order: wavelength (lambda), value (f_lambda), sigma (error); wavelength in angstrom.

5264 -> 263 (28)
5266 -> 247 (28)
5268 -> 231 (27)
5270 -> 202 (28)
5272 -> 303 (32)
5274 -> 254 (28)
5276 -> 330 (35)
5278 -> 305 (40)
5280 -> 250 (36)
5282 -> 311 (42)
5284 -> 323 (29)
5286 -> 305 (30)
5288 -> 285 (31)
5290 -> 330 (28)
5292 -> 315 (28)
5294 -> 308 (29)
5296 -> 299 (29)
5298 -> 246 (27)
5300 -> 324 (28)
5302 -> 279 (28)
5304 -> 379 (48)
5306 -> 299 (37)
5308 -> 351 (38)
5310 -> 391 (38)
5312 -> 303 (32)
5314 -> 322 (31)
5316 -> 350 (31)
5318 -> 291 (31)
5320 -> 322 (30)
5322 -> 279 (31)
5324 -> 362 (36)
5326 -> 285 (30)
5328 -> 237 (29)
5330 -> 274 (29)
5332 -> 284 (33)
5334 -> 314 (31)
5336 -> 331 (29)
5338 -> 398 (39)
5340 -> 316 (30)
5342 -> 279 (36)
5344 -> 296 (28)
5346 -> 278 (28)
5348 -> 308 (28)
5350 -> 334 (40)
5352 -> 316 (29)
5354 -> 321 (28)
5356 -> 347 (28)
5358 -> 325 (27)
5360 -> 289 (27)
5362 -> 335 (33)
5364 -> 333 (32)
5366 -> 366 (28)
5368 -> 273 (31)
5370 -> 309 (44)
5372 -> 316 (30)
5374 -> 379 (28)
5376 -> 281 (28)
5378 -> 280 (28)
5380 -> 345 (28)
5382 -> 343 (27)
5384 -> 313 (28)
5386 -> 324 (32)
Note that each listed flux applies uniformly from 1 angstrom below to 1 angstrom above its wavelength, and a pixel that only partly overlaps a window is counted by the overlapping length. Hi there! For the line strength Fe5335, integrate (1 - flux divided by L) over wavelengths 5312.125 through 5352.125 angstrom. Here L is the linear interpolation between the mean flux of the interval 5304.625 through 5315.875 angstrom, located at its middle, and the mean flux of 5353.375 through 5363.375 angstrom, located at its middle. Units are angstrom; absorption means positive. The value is 2.7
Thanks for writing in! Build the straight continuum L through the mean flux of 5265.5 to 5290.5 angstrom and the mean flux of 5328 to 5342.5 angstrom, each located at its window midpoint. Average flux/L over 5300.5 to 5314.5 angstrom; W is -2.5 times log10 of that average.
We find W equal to -0.12 mag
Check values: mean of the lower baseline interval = 283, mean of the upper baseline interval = 310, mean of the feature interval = 332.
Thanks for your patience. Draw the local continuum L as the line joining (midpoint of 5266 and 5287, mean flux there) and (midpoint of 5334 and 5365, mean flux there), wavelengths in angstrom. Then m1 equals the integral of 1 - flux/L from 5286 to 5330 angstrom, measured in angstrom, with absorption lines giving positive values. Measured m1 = -2.1 angstrom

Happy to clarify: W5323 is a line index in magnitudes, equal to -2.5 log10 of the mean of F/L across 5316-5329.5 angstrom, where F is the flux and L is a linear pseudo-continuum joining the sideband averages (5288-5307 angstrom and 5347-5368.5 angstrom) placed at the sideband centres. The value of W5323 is 0.053 mag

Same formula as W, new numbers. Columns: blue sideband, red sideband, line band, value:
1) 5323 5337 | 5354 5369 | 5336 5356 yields -0.03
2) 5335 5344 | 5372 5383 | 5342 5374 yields 0.03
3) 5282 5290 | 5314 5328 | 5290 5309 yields -0.01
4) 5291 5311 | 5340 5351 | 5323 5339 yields -0.01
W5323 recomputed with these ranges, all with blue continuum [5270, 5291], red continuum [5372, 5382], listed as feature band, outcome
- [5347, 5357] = -0.032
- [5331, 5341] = -0.060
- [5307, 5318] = -0.116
